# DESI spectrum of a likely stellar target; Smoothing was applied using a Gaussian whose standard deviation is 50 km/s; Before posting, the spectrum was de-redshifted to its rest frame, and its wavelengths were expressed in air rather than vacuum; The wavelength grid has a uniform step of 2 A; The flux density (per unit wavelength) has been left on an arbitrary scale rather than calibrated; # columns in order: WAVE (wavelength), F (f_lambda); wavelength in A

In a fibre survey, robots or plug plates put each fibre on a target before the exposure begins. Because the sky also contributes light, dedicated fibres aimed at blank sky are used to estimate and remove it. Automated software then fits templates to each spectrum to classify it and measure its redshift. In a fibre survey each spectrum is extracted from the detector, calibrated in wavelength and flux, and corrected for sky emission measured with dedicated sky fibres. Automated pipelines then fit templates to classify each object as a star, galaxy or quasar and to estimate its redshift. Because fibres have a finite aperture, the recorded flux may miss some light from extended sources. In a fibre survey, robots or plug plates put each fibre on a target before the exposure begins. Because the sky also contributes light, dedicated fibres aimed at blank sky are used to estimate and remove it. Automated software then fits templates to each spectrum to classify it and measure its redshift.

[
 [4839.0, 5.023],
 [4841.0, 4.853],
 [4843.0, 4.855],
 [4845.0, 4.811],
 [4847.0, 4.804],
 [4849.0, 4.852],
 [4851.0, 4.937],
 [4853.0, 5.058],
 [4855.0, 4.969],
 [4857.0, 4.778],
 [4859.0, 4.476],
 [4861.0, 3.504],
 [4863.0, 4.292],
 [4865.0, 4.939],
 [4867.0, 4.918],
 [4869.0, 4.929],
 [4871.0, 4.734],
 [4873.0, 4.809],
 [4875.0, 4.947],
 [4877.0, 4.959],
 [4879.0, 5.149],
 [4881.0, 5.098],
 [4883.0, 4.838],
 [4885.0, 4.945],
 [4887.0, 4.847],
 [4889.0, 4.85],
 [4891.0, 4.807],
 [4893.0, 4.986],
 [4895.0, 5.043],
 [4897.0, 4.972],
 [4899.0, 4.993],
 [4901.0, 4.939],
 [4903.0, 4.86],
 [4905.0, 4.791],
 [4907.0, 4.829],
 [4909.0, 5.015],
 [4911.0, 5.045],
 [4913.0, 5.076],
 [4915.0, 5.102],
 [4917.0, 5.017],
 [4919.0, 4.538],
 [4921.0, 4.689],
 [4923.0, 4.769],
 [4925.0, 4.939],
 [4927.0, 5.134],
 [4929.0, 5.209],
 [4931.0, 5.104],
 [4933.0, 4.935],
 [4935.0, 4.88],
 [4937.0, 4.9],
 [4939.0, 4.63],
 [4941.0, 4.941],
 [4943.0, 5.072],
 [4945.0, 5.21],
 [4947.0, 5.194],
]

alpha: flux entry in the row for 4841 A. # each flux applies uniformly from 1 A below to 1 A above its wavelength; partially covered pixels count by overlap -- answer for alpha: 4.853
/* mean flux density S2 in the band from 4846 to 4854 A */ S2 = 4.91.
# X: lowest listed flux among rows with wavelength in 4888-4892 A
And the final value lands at 4.807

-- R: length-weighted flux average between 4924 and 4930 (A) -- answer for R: 5.09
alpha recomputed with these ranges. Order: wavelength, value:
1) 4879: 5.149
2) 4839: 5.023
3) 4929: 5.209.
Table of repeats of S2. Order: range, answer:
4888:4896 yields 4.92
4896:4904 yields 4.94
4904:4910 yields 4.88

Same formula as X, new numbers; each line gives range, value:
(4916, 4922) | 4.538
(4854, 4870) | 3.504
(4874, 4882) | 4.947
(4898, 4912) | 4.791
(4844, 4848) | 4.804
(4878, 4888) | 4.838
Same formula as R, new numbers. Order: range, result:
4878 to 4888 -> 4.98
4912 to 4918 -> 5.07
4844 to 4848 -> 4.81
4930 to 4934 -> 5.02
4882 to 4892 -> 4.86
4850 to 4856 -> 4.99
